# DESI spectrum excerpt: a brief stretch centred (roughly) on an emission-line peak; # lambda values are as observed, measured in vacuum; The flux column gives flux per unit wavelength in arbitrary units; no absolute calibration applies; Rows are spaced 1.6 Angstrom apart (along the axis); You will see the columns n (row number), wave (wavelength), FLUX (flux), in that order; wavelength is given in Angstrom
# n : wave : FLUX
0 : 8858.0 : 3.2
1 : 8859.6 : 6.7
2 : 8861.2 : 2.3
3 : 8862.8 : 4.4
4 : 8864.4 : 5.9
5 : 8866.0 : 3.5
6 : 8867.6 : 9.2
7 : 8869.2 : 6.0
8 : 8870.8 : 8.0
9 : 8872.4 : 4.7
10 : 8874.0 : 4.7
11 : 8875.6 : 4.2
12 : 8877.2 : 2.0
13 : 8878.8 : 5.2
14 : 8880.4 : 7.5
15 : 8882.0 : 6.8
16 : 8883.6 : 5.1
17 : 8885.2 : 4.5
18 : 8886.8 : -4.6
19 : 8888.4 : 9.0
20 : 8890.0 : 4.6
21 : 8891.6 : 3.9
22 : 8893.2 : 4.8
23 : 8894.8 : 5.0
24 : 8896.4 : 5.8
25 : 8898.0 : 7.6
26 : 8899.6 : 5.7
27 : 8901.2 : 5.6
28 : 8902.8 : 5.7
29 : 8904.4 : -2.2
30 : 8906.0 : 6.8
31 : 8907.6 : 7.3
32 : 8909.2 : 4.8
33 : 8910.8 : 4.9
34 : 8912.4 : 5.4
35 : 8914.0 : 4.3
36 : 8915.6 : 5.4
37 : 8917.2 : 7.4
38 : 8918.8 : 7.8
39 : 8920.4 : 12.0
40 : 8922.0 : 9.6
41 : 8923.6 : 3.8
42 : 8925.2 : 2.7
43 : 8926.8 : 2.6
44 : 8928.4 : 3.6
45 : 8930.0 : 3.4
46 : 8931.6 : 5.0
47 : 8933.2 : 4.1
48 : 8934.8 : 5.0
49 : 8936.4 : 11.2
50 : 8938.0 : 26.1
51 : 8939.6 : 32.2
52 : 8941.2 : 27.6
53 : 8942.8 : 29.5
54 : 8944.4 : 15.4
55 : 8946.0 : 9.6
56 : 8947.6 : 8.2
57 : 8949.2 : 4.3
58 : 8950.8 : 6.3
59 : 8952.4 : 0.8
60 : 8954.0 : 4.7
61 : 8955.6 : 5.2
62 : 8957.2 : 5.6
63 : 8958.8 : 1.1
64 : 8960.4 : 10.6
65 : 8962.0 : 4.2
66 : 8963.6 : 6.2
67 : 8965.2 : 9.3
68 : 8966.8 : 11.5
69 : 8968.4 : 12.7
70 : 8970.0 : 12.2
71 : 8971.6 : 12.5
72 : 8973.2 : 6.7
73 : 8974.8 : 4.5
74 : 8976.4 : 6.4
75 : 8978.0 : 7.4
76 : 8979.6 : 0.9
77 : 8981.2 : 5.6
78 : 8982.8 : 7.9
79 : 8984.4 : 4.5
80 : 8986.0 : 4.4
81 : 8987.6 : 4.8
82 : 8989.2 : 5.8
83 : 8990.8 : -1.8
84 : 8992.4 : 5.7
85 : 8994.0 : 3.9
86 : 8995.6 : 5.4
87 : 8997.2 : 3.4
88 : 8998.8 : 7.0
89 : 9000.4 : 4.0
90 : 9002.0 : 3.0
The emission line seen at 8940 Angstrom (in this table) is Halpha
